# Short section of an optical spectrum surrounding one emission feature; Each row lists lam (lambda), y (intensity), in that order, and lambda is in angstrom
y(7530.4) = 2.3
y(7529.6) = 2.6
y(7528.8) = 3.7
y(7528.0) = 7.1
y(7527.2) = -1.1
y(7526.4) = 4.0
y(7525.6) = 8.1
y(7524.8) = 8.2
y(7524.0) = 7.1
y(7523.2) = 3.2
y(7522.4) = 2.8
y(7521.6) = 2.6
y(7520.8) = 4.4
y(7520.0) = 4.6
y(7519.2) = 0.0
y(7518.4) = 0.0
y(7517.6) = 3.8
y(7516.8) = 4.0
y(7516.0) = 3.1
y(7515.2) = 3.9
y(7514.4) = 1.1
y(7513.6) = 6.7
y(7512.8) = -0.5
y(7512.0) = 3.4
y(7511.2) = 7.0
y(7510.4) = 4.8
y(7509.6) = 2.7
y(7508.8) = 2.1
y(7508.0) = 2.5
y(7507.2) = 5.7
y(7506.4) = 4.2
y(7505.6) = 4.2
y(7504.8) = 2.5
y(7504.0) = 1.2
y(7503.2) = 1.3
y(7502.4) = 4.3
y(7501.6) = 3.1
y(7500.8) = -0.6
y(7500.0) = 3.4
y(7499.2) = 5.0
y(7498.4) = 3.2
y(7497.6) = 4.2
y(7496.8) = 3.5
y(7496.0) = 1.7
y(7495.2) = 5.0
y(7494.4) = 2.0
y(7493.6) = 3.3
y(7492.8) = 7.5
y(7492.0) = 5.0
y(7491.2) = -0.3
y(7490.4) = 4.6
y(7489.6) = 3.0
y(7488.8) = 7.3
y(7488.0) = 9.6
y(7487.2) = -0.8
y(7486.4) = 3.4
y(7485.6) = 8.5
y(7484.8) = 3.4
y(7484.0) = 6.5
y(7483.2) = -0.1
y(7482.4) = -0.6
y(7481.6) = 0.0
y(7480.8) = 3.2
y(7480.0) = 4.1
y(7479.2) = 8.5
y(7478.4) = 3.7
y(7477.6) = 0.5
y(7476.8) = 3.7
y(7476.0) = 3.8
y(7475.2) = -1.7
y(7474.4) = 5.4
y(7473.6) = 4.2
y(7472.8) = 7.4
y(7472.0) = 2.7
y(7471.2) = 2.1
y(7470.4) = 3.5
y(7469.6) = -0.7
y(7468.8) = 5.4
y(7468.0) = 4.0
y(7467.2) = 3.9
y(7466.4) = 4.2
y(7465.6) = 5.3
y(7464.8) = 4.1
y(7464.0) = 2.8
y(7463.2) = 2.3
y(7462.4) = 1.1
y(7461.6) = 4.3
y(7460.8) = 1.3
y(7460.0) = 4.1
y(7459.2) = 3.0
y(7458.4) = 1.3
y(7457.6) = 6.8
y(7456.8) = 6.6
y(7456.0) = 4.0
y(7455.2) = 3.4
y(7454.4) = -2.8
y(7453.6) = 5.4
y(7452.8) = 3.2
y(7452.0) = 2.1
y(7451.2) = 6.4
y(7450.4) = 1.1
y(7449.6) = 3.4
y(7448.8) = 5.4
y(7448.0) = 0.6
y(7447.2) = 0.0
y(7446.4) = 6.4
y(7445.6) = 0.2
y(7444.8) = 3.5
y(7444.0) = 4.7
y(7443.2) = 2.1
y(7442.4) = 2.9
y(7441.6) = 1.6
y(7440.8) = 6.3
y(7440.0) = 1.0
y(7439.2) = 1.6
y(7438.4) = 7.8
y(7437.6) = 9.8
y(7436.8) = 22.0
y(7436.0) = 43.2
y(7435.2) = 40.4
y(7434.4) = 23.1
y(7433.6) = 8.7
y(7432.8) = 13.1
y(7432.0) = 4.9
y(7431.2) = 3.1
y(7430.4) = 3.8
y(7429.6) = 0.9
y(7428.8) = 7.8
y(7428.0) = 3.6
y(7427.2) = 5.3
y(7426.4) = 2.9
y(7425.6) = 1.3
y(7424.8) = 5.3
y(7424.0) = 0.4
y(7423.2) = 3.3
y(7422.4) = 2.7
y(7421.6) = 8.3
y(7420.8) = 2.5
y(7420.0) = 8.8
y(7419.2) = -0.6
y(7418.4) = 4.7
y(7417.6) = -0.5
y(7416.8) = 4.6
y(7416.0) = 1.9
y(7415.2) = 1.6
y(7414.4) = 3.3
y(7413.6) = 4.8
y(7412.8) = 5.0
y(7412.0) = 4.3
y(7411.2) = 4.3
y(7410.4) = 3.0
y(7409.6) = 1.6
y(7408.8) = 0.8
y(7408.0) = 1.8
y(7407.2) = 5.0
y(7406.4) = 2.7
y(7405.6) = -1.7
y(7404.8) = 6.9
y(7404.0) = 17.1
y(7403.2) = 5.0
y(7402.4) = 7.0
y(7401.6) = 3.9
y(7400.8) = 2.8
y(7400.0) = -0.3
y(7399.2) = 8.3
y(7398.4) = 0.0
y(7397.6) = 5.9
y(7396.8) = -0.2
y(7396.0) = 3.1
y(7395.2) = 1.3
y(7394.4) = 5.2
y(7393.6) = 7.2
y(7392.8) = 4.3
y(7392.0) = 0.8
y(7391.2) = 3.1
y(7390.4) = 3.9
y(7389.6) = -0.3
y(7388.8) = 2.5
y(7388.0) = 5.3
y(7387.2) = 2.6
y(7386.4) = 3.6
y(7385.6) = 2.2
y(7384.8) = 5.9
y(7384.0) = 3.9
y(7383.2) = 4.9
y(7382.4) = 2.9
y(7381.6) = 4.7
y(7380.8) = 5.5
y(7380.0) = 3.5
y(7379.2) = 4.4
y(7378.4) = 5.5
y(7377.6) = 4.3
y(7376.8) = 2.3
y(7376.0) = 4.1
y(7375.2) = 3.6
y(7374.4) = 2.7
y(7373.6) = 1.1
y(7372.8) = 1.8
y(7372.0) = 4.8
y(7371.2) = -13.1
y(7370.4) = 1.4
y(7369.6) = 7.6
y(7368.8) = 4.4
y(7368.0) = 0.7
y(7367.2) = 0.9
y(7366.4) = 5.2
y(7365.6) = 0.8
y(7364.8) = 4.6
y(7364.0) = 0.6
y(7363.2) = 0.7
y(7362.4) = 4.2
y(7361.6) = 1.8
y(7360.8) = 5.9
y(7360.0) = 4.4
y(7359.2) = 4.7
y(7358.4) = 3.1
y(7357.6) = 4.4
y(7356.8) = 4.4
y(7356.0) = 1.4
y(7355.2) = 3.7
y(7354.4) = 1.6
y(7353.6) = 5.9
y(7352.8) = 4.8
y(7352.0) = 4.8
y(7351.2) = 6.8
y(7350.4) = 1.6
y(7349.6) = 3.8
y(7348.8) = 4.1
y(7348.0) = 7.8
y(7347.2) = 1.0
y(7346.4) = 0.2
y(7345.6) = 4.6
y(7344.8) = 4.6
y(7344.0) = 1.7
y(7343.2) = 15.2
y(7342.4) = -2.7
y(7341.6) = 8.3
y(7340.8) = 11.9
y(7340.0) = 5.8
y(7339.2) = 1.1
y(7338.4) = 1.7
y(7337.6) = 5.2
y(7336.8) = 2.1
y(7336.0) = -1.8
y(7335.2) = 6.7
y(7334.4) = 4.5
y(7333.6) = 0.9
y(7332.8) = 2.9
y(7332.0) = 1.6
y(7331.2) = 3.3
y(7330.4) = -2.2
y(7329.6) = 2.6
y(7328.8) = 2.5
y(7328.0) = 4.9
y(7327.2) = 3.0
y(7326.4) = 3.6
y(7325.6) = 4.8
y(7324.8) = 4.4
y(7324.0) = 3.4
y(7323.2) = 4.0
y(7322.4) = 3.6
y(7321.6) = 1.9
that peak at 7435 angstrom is H-alpha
